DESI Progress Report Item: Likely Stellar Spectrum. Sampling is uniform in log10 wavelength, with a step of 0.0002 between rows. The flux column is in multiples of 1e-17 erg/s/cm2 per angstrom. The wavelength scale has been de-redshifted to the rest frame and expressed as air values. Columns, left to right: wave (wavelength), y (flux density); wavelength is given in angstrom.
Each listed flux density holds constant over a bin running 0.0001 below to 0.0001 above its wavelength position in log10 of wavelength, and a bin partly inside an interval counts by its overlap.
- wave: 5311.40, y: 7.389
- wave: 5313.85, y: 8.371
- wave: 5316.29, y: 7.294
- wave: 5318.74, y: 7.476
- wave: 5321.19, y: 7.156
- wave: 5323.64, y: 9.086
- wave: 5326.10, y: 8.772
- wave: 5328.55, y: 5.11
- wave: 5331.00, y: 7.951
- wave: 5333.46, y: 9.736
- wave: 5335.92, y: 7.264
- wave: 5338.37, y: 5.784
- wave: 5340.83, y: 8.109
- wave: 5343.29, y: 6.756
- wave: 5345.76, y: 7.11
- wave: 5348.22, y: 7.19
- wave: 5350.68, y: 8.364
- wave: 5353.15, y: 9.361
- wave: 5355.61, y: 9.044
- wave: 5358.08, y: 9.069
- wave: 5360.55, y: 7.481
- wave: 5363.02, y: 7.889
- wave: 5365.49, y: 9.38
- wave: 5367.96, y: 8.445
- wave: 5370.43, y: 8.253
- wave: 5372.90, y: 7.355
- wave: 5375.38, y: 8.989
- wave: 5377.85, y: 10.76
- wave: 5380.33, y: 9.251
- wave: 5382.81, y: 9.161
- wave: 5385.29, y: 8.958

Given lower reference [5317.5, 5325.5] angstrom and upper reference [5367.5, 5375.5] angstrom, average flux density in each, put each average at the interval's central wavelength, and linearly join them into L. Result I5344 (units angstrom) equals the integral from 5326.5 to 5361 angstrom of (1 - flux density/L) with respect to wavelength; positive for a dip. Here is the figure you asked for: 1.19 angstrom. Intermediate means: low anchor 7.97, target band 7.77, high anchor 8.14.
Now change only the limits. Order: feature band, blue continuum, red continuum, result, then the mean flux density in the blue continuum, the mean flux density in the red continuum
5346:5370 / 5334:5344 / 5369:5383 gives -1.0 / 7.18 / 8.94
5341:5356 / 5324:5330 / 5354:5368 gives 0.4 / 7.29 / 8.58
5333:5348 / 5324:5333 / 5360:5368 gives 1.1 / 7.66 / 8.35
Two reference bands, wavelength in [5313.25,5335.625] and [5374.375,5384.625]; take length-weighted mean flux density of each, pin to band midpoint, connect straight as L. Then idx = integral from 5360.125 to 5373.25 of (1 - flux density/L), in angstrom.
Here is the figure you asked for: 1.3 angstrom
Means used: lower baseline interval 7.84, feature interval 8.23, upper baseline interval 9.52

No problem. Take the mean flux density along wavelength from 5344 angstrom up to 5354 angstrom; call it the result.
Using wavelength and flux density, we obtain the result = 7.88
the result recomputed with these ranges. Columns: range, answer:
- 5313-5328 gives 7.89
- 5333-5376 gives 8.05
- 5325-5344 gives 7.45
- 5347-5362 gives 8.41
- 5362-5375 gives 8.32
